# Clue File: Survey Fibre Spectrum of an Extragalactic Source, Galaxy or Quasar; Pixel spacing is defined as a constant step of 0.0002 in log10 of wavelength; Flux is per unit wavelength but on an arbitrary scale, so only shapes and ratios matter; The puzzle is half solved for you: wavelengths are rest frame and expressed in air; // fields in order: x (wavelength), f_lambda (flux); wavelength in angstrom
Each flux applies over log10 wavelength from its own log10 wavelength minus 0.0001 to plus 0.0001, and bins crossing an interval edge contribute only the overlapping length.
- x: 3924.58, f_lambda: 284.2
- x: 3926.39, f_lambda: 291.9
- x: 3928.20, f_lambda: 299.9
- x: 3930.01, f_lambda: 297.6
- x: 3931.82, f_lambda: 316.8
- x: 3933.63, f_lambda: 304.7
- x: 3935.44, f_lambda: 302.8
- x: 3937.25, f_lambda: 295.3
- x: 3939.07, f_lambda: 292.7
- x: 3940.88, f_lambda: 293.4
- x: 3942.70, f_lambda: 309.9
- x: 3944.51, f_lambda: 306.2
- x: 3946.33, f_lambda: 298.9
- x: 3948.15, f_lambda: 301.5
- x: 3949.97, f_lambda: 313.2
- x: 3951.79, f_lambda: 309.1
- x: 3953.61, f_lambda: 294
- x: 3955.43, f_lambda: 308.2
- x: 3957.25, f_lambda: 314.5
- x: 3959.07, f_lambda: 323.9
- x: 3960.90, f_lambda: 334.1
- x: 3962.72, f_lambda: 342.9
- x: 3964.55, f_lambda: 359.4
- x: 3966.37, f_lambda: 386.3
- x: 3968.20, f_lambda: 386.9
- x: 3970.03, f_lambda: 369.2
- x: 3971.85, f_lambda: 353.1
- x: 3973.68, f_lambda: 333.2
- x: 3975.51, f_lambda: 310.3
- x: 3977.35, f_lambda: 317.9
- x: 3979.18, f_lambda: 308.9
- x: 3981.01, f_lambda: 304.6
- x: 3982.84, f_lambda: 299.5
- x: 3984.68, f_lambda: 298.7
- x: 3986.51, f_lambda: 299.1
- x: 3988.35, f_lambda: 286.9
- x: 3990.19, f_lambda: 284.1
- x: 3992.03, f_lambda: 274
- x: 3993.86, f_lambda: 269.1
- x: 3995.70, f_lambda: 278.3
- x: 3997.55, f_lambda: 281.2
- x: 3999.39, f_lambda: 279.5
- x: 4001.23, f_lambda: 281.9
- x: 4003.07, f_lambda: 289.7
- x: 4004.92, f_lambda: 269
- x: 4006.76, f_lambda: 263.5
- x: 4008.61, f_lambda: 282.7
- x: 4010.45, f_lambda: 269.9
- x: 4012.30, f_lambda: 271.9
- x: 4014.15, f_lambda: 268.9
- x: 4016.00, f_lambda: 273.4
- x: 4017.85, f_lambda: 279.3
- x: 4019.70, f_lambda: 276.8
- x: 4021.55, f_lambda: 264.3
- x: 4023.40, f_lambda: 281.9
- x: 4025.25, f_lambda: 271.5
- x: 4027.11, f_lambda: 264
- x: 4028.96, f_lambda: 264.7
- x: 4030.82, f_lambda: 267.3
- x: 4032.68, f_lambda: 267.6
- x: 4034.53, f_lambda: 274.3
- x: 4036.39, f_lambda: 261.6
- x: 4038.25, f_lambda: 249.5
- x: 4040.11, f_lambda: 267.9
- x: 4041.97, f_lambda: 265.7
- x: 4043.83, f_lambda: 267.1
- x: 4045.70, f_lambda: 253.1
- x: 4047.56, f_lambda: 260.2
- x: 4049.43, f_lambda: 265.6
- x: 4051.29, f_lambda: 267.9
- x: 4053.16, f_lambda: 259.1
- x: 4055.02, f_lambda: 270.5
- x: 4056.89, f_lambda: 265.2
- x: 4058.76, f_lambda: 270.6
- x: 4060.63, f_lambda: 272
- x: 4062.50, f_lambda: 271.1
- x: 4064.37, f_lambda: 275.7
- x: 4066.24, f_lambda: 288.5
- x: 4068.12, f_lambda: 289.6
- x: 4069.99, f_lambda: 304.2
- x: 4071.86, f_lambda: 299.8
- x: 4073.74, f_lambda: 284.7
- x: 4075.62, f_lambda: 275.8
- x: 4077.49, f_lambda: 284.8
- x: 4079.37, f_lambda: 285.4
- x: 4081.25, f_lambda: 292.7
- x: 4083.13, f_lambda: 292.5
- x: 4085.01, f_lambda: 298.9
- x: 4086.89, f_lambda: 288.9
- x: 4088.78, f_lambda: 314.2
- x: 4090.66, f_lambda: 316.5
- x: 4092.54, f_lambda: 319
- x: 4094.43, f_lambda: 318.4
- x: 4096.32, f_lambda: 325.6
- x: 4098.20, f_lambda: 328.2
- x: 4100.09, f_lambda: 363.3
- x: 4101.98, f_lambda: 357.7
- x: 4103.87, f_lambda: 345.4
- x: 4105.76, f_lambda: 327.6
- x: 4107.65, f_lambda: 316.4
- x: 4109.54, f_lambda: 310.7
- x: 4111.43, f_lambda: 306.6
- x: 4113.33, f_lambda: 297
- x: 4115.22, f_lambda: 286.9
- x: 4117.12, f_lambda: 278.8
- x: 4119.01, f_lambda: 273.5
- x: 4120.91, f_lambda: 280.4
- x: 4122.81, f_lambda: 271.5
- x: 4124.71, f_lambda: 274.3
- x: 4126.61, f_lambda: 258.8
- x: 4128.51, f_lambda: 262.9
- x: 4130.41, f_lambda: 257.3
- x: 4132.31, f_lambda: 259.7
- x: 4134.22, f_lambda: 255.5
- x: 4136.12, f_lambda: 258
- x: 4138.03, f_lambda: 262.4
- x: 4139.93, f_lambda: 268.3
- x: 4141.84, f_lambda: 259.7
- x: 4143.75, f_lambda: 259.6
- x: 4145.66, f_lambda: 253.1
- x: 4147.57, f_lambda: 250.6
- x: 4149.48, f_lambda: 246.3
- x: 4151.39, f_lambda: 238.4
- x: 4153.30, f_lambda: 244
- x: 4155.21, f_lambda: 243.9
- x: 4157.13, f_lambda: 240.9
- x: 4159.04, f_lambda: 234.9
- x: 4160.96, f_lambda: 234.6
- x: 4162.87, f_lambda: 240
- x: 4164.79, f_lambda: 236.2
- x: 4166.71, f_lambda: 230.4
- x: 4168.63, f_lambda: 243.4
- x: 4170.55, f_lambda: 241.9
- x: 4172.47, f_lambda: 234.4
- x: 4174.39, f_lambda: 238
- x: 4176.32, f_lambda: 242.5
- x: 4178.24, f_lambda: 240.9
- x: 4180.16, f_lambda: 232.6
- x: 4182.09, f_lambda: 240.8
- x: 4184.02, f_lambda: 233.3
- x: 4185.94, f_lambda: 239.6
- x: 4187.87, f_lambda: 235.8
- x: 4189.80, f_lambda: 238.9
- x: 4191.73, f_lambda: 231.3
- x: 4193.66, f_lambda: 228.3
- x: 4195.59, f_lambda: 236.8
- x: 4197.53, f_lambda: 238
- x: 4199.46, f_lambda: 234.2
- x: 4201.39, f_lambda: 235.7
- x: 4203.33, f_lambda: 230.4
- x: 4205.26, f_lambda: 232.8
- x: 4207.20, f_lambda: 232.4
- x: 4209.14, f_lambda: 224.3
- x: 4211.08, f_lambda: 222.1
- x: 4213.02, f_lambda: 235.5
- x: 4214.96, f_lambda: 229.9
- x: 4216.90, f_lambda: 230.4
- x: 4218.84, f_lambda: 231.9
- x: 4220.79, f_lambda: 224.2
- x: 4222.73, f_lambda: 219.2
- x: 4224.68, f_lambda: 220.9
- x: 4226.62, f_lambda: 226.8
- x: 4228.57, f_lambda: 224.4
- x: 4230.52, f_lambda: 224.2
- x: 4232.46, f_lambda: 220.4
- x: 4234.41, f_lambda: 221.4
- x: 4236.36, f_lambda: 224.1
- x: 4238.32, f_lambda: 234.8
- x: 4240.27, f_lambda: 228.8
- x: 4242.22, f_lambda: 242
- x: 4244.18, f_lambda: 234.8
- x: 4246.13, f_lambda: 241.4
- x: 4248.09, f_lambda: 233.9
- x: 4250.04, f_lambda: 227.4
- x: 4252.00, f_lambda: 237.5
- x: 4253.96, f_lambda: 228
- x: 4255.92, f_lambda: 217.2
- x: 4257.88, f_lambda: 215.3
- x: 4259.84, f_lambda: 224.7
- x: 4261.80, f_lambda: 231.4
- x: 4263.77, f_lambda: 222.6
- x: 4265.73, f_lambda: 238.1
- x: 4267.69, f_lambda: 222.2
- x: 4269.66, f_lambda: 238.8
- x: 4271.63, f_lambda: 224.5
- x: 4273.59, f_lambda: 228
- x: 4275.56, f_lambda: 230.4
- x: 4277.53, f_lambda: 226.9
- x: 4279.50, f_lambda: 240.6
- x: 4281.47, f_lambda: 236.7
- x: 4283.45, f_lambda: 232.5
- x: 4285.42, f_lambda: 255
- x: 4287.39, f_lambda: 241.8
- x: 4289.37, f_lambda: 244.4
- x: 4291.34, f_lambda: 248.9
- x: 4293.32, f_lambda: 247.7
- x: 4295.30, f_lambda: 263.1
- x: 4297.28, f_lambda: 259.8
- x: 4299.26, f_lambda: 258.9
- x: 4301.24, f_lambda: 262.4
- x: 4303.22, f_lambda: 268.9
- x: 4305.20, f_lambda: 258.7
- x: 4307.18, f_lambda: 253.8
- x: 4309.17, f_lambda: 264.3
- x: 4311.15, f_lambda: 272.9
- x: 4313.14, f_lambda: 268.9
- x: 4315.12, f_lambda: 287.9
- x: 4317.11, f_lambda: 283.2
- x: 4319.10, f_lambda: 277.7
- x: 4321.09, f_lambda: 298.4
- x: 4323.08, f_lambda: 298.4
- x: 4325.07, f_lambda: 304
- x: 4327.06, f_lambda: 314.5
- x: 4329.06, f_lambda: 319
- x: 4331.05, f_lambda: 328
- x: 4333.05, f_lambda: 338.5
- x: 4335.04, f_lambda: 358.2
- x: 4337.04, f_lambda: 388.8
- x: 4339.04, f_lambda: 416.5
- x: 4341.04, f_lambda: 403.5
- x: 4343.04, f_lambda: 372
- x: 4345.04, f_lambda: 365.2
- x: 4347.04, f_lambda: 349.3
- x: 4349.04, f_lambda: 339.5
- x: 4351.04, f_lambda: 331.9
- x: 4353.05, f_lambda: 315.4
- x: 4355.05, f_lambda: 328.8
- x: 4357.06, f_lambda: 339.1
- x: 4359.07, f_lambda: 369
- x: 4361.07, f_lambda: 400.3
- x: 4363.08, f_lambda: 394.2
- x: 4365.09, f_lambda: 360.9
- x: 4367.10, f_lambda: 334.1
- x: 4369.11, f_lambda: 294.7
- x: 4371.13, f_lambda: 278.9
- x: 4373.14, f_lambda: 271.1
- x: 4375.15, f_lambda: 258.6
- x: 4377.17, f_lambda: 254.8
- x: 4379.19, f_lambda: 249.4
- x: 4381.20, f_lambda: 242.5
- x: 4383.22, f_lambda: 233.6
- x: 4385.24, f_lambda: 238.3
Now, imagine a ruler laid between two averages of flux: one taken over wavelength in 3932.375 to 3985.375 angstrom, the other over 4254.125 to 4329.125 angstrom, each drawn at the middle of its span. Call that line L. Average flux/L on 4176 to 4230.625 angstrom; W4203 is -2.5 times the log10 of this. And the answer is 0.17 mag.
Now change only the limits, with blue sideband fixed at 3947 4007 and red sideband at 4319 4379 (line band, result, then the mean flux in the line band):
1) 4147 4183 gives 0.32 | 240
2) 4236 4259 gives 0.38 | 231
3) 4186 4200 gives 0.35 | 235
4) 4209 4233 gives 0.40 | 226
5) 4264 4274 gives 0.39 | 230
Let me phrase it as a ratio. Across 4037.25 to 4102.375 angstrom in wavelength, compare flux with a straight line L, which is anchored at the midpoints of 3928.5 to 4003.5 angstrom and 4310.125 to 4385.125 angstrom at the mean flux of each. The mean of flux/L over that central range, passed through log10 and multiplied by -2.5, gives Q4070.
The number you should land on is 0.09 mag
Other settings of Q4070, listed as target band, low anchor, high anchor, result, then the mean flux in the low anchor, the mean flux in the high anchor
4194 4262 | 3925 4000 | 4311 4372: 0.39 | 310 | 334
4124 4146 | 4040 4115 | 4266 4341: 0.11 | 294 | 276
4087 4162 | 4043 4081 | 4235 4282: -0.08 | 276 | 230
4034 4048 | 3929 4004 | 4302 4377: 0.19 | 310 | 321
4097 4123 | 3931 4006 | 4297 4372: 0.01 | 309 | 321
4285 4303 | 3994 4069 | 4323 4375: 0.28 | 271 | 342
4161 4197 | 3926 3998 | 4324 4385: 0.33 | 312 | 327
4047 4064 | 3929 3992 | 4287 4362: 0.18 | 316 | 310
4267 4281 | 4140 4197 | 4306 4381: 0.24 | 241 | 320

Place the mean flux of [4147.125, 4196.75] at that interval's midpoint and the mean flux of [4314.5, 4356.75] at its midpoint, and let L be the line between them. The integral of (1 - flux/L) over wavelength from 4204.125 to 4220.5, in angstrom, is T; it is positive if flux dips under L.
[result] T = 2.0 angstrom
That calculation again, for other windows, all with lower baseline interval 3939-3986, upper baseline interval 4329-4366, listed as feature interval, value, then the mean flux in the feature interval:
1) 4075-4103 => 2.0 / 311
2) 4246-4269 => 8.1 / 228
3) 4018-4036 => 3.2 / 270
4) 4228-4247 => 6.5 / 230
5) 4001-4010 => 1.4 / 277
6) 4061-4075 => 1.9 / 287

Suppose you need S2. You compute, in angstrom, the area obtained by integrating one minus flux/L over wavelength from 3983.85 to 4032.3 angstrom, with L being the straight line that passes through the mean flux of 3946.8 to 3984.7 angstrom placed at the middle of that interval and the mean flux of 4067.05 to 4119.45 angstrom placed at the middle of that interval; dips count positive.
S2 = 6.68 angstrom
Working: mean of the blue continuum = 327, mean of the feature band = 276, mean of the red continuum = 307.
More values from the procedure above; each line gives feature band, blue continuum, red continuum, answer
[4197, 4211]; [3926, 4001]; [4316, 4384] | 3.8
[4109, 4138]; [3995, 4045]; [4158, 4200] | -3.0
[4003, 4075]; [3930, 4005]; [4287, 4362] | 8.8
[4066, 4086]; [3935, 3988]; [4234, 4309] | -0.1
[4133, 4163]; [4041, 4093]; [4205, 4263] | 0.7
